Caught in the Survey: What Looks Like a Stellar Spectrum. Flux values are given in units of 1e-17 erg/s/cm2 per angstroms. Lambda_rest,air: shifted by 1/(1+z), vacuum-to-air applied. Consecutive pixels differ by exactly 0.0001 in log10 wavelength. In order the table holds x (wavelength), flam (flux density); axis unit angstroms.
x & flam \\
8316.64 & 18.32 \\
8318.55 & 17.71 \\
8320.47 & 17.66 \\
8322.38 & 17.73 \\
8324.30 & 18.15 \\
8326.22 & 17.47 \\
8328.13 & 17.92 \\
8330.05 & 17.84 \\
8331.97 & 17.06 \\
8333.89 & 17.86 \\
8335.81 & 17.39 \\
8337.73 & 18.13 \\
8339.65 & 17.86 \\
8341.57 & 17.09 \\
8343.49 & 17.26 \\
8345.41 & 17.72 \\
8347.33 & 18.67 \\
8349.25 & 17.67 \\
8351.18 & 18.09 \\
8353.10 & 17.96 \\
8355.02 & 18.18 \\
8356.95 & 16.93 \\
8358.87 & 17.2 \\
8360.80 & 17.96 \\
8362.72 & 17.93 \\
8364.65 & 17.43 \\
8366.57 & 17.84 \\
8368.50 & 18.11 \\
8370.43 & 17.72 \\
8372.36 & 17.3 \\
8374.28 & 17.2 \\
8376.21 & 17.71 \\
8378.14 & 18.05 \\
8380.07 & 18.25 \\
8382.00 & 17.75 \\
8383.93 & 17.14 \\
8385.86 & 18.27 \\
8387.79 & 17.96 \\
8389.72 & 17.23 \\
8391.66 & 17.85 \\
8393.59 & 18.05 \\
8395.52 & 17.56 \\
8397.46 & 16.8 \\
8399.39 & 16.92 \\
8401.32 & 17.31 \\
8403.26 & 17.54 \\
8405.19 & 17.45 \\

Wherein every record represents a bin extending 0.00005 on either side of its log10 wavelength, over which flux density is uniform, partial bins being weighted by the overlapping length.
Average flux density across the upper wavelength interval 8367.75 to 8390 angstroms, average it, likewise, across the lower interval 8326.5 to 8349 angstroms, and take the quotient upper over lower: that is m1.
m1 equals 1.00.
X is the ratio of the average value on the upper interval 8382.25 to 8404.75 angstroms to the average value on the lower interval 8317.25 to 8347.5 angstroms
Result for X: 0.99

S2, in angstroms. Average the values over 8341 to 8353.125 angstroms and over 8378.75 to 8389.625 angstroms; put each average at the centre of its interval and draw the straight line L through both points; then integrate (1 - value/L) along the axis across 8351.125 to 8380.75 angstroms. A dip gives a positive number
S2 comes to 0.1 angstroms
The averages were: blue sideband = 17.8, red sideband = 17.8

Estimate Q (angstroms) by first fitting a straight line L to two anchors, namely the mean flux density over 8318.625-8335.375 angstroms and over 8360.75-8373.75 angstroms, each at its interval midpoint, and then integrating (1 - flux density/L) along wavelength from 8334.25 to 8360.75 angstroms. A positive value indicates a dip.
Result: 0.00 angstroms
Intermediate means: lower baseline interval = 17.7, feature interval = 17.7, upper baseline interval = 17.7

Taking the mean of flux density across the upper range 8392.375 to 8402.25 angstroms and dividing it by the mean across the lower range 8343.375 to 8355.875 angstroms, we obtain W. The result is 0.96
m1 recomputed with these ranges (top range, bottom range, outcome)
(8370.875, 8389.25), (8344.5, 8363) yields 0.99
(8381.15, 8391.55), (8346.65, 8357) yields 0.98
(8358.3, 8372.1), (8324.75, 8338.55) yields 1.00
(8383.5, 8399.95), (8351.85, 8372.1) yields 0.99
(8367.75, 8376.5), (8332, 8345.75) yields 1.00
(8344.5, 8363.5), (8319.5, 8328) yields 1.00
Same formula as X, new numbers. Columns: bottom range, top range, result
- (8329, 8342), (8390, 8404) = 0.99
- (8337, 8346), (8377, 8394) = 1.01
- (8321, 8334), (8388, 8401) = 0.98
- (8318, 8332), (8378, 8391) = 1.00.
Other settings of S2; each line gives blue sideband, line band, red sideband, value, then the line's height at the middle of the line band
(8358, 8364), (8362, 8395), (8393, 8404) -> -0.4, 17.5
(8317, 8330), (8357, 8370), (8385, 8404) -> 0.0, 17.7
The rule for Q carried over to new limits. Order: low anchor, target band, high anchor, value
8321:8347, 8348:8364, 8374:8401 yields -0.1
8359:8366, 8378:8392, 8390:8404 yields -0.2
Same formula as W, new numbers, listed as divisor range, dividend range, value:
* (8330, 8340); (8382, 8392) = 1.00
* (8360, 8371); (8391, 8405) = 0.98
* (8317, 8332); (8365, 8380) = 1.00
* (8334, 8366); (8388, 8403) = 0.98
